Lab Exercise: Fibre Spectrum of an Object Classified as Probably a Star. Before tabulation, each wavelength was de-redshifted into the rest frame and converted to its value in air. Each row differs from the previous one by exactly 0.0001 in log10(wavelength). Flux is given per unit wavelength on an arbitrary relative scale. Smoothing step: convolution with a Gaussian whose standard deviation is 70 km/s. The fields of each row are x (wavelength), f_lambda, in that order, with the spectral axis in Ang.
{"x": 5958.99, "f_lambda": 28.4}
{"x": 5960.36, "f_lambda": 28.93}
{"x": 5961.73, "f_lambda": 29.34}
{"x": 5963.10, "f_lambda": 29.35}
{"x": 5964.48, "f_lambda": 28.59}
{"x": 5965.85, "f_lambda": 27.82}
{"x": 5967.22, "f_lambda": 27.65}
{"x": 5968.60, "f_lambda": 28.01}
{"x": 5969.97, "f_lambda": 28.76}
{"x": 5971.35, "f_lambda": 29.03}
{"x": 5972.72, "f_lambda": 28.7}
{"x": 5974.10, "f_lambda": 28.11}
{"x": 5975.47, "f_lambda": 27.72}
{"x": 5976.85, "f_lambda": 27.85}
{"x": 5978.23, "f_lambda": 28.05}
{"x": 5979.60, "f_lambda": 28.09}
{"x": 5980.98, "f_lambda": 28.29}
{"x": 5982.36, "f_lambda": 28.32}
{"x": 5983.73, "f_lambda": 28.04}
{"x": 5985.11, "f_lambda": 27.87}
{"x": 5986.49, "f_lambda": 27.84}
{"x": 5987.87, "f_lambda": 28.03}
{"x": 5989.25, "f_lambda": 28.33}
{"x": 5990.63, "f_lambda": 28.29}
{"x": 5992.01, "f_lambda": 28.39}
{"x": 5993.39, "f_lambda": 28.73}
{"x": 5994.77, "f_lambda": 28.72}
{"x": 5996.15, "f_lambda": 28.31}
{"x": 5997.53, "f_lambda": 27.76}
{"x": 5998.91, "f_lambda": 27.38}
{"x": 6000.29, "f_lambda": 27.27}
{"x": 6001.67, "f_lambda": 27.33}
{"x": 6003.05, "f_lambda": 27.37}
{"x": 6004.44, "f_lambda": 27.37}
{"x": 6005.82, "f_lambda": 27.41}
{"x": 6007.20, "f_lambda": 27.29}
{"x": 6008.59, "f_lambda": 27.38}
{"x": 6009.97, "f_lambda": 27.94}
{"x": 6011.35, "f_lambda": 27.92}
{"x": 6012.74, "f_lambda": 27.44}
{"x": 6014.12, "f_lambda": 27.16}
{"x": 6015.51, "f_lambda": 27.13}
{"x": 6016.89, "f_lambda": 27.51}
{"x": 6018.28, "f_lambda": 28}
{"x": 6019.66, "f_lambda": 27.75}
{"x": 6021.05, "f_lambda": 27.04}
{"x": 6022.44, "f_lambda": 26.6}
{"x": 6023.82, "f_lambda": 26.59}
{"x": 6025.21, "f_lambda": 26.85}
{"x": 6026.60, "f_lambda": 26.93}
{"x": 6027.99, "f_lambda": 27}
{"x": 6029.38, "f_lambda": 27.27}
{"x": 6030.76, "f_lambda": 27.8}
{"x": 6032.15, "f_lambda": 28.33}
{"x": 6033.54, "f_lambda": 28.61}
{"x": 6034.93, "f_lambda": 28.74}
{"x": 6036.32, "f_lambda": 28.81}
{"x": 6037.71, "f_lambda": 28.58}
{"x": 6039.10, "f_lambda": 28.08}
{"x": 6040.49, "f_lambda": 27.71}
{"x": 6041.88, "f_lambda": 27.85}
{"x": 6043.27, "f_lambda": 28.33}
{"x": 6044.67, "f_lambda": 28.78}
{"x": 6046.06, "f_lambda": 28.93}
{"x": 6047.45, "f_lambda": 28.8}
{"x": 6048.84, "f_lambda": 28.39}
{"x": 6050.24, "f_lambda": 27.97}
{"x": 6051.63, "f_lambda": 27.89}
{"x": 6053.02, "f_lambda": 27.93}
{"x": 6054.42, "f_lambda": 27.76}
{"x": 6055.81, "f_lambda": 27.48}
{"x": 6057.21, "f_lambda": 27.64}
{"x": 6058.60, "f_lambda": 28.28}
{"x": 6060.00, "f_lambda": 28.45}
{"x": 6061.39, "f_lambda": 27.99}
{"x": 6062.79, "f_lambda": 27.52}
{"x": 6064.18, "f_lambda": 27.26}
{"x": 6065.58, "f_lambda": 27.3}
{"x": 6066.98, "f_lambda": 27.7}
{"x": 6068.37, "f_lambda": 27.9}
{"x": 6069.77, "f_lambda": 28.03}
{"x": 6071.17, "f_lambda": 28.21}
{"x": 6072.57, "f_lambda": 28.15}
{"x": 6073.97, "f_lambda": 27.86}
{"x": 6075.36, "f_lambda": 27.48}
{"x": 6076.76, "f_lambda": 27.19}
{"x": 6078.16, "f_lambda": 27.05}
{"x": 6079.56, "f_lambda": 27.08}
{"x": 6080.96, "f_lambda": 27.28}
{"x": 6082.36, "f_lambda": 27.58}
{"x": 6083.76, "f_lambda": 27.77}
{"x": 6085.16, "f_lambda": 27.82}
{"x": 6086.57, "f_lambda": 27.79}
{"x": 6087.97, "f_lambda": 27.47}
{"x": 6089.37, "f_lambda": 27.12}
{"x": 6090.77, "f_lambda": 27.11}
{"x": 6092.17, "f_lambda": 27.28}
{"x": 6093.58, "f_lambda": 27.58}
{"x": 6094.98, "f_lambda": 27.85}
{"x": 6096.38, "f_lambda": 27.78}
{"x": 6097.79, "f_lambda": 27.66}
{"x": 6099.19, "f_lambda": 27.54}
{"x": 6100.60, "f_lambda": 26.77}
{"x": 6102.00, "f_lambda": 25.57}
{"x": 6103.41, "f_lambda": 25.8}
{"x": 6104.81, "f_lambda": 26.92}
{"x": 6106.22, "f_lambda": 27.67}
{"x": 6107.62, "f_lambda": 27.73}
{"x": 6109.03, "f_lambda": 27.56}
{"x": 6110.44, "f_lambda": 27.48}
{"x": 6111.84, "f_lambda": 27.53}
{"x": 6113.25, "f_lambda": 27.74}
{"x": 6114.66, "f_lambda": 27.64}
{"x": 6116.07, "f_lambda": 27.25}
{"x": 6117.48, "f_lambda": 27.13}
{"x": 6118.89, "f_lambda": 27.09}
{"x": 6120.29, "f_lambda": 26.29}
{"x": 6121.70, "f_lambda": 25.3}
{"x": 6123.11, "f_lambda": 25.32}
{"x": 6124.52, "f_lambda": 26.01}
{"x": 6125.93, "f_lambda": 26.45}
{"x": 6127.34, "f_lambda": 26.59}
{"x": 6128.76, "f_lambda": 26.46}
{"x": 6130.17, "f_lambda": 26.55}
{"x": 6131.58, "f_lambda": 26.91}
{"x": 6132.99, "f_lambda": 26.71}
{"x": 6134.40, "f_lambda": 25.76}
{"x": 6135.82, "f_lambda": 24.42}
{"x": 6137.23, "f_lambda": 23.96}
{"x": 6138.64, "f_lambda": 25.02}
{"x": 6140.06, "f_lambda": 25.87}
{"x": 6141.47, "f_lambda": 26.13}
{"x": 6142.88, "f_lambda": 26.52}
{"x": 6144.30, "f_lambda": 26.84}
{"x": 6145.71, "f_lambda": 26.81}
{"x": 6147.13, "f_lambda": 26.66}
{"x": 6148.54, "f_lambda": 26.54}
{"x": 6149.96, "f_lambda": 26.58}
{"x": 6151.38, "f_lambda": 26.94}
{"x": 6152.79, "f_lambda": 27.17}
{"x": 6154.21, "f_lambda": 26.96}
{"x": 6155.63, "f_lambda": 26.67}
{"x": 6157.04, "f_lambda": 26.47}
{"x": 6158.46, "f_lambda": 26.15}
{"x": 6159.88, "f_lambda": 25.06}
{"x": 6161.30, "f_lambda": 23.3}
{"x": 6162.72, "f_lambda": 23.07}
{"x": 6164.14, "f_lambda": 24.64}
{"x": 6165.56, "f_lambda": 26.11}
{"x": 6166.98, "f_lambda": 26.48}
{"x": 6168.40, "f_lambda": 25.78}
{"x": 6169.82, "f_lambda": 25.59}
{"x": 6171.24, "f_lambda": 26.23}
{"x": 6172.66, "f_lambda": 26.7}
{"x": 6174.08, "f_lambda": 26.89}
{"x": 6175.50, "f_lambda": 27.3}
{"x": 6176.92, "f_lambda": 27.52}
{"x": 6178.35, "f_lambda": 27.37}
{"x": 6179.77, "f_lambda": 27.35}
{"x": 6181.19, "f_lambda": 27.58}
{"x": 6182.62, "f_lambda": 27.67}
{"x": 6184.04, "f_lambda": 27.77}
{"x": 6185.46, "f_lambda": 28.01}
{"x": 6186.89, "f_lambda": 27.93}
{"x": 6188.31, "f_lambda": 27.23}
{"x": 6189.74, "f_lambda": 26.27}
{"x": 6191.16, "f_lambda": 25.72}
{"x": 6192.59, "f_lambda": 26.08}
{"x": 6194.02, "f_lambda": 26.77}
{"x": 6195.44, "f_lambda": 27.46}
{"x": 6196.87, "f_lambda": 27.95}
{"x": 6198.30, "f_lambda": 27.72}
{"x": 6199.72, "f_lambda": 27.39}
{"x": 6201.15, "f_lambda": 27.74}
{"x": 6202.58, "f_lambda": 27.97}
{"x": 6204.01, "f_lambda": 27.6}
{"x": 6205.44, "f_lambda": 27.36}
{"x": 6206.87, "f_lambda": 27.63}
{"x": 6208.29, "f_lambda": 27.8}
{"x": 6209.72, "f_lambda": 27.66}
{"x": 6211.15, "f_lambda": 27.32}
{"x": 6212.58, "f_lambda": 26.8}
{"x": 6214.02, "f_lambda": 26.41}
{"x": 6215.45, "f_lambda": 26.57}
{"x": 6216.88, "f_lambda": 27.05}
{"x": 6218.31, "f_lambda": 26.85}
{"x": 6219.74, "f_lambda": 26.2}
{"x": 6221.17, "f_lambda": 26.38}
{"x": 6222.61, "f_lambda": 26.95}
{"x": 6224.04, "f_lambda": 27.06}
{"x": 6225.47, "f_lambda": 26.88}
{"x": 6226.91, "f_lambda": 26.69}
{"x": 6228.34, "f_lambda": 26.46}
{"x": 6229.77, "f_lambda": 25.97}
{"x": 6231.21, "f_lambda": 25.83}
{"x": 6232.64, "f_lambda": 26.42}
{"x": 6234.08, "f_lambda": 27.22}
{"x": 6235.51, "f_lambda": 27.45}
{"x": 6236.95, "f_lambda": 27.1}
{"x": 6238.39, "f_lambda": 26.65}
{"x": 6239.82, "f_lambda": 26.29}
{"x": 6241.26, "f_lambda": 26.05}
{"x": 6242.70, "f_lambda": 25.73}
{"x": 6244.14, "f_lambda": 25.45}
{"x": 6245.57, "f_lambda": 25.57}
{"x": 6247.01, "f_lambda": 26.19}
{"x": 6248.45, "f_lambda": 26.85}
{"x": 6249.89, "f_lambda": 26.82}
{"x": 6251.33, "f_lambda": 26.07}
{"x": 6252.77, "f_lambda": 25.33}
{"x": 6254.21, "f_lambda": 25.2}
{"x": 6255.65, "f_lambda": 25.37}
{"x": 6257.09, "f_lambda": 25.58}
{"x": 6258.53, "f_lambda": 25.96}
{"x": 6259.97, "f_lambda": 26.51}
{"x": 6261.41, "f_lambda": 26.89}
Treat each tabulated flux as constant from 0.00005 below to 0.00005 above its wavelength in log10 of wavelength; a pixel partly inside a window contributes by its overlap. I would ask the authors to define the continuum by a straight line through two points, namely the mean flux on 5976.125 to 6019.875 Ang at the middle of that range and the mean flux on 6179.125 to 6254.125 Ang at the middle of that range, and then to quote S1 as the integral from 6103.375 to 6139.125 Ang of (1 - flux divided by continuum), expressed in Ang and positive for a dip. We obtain 1.0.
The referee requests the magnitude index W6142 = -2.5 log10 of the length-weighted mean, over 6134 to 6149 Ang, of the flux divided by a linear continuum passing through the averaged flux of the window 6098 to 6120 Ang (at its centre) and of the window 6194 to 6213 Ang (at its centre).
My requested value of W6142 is 0.059 mag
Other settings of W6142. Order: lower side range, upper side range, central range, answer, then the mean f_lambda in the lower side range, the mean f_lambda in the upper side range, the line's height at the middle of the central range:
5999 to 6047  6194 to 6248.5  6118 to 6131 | 0.04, 27.7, 26.9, 27.3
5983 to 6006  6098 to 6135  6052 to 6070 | -0.02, 27.9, 26.8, 27.3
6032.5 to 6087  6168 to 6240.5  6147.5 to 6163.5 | 0.06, 27.9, 27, 27.3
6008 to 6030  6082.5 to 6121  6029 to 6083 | -0.03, 27.3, 27.3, 27.3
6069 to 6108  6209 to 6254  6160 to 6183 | 0.03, 27.4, 26.5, 26.9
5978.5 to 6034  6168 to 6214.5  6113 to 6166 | 0.05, 27.7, 27.2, 27.3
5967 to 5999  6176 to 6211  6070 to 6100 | 0.01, 28.2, 27.4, 27.8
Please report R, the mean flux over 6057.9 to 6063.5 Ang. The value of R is 28.1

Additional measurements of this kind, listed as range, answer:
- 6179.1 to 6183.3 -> 27.5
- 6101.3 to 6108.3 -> 26.8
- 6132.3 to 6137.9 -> 25.2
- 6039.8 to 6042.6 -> 27.8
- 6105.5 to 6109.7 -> 27.6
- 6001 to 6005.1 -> 27.3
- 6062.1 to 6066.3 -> 27.4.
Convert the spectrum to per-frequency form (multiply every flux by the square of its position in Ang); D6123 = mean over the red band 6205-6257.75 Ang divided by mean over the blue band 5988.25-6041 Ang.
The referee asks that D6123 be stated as 1.03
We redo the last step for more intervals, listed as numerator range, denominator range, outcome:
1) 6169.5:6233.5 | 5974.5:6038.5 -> 1.04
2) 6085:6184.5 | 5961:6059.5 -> 0.99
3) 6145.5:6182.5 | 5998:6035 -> 1.01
